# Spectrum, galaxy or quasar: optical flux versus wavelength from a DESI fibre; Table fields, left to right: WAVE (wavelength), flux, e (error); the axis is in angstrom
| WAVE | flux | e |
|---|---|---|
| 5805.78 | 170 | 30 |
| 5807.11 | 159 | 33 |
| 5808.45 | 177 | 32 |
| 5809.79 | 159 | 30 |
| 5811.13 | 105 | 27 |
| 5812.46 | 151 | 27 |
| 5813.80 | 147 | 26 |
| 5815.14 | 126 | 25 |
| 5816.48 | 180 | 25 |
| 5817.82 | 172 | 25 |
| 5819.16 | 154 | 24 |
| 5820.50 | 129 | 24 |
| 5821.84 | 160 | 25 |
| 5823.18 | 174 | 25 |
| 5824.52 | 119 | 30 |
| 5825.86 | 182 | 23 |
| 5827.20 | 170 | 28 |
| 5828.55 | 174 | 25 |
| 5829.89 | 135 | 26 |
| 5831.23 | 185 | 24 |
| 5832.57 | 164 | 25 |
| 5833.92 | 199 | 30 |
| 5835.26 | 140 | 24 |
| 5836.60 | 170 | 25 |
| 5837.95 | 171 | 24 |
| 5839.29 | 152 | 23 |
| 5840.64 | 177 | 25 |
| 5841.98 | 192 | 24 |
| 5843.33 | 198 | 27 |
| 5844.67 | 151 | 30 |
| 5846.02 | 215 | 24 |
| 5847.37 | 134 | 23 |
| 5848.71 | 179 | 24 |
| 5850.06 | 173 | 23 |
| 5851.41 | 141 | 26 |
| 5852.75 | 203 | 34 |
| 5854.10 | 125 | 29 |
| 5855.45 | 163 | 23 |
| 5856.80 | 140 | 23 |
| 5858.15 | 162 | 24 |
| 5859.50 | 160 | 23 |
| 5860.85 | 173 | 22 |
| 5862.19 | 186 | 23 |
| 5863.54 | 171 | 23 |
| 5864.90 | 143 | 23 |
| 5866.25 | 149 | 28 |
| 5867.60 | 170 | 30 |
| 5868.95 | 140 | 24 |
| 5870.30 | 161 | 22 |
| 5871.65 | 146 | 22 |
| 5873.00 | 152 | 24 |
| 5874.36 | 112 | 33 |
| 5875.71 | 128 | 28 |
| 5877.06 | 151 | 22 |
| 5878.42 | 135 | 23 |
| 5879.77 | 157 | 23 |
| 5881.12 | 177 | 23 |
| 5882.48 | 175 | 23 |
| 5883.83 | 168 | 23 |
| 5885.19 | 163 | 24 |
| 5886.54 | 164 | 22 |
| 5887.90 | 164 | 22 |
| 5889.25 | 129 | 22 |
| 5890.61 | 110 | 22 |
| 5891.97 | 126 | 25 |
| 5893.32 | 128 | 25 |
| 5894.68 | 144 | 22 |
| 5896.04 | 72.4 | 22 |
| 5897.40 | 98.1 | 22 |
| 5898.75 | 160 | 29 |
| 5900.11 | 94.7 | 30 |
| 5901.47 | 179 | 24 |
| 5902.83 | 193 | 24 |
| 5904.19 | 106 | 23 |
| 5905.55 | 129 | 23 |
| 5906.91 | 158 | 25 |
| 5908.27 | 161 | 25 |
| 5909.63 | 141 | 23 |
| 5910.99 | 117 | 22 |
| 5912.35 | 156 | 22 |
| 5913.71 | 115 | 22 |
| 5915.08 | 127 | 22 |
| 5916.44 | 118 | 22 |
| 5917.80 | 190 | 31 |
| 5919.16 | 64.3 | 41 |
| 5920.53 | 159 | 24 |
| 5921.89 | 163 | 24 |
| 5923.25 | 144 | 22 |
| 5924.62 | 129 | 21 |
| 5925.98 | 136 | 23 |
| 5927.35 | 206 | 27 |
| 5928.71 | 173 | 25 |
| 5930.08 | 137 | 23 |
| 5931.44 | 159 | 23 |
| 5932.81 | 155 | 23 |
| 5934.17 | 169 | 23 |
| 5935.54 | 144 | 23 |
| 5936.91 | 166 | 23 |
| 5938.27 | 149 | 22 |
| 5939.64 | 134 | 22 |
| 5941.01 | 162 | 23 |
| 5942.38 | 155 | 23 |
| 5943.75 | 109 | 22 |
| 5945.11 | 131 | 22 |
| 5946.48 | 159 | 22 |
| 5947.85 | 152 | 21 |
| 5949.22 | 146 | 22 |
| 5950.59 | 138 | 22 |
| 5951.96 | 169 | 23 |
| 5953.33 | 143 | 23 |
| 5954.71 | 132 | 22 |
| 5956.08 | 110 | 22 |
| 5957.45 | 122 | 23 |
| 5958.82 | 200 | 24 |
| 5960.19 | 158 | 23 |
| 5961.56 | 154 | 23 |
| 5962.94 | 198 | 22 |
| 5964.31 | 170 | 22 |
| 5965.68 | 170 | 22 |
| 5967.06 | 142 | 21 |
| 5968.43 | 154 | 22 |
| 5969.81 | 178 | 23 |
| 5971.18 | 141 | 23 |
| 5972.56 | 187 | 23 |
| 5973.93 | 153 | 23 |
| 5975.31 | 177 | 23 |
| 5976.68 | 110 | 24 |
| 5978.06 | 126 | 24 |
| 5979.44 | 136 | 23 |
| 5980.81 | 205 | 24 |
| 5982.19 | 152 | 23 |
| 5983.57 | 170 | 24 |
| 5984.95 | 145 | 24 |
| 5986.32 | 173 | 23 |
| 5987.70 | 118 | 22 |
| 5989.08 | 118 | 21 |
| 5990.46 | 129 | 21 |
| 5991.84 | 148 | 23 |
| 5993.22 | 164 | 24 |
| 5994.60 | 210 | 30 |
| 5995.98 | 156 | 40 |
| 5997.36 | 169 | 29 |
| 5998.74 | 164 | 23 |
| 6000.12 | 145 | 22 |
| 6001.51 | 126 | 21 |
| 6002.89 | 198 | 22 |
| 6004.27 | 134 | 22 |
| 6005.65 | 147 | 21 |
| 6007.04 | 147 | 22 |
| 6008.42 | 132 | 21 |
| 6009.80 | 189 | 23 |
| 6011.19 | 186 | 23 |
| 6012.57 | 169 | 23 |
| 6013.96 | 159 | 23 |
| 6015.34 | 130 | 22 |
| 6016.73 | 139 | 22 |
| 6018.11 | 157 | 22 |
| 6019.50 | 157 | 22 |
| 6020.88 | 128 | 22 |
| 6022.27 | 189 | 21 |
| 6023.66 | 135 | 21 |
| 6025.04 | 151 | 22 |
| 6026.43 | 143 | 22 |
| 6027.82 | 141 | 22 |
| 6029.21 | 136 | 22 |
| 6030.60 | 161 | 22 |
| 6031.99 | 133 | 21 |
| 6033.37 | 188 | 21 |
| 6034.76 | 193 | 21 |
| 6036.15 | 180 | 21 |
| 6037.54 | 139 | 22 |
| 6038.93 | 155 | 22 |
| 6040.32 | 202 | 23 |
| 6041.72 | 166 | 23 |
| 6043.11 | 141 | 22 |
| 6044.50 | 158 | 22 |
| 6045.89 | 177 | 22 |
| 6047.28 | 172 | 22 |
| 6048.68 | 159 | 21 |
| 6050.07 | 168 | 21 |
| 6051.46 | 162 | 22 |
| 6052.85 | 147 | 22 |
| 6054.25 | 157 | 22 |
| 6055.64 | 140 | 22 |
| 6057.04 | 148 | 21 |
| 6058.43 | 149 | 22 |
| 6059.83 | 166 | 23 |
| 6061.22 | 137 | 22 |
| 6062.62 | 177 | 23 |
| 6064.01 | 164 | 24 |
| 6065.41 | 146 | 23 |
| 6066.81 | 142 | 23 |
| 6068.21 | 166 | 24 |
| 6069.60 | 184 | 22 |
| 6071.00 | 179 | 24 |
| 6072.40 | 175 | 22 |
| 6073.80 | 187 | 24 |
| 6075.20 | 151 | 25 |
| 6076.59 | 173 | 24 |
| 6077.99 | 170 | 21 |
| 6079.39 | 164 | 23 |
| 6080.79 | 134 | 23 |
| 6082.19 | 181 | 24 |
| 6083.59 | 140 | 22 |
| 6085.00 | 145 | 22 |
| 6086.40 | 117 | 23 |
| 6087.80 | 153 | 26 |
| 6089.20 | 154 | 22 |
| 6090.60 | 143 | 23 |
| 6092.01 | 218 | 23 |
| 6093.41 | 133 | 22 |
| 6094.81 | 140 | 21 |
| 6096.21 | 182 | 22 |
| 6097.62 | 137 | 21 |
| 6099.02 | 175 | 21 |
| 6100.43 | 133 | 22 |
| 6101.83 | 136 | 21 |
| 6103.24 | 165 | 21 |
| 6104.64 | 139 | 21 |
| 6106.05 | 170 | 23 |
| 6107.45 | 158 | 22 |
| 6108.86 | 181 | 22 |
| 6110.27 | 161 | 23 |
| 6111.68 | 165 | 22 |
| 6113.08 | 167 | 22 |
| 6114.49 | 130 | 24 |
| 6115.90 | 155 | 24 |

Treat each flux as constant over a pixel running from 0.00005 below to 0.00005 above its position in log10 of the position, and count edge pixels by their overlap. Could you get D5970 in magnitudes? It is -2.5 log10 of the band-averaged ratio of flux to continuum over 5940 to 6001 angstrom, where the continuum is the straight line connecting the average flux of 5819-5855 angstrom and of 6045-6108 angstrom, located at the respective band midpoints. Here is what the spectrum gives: 0.06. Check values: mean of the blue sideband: 166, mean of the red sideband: 158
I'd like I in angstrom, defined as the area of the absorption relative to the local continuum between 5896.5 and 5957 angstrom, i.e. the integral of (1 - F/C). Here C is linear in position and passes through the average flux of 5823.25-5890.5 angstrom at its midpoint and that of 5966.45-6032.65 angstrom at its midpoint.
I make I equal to 5.1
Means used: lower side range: 161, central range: 144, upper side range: 153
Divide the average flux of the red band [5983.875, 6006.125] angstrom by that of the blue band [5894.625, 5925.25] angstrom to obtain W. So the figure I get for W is 1.13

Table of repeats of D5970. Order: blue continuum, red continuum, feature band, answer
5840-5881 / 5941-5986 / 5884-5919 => 0.15 mag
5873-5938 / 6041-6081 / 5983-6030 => 0.01 mag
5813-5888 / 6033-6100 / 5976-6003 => 0.06 mag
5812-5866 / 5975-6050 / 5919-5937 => 0.05 mag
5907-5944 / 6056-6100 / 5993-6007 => -0.06 mag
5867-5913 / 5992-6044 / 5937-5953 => 0.02 mag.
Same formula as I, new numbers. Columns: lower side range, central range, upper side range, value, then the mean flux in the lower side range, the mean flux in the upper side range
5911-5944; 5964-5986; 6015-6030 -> -1.6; 147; 146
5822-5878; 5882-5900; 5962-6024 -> 2.6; 162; 156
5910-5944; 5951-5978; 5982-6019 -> -0.9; 146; 155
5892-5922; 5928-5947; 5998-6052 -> -1.3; 134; 158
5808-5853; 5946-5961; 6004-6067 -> 1.1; 163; 157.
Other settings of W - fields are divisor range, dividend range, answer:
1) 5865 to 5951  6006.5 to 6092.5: 1.10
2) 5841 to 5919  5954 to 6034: 1.03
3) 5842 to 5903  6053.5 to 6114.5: 1.03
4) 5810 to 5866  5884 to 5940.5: 0.88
